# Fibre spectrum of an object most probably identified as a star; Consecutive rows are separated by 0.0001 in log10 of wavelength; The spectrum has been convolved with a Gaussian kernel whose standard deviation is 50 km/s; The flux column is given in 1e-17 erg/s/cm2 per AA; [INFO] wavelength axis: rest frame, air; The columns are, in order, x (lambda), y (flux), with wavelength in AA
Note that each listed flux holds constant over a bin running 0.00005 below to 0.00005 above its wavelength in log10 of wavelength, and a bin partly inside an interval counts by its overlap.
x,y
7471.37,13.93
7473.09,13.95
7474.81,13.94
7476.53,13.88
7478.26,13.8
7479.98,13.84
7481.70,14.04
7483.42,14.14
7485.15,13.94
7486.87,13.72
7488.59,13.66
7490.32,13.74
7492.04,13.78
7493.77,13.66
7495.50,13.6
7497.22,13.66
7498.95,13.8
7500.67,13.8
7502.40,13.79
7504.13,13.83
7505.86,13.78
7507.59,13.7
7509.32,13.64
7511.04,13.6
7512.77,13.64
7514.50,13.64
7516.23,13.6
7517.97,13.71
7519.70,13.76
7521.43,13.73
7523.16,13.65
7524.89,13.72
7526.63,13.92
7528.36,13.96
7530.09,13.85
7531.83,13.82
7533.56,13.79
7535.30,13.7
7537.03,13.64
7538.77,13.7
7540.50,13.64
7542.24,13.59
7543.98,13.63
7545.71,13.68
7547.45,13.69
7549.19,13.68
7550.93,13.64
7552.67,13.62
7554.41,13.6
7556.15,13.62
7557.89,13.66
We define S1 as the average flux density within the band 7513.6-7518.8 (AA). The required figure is 13.6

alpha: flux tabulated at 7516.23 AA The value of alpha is 13.6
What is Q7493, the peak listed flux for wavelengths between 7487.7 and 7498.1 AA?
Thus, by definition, 13.78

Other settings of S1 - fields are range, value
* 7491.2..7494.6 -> 13.7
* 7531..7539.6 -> 13.7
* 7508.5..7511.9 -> 13.7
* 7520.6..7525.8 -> 13.7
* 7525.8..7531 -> 13.9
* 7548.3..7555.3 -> 13.6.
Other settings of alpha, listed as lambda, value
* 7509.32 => 13.64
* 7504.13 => 13.83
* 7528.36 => 13.96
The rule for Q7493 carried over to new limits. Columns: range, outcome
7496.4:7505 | 13.83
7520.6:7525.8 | 13.73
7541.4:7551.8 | 13.69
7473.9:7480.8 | 13.94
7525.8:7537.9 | 13.96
